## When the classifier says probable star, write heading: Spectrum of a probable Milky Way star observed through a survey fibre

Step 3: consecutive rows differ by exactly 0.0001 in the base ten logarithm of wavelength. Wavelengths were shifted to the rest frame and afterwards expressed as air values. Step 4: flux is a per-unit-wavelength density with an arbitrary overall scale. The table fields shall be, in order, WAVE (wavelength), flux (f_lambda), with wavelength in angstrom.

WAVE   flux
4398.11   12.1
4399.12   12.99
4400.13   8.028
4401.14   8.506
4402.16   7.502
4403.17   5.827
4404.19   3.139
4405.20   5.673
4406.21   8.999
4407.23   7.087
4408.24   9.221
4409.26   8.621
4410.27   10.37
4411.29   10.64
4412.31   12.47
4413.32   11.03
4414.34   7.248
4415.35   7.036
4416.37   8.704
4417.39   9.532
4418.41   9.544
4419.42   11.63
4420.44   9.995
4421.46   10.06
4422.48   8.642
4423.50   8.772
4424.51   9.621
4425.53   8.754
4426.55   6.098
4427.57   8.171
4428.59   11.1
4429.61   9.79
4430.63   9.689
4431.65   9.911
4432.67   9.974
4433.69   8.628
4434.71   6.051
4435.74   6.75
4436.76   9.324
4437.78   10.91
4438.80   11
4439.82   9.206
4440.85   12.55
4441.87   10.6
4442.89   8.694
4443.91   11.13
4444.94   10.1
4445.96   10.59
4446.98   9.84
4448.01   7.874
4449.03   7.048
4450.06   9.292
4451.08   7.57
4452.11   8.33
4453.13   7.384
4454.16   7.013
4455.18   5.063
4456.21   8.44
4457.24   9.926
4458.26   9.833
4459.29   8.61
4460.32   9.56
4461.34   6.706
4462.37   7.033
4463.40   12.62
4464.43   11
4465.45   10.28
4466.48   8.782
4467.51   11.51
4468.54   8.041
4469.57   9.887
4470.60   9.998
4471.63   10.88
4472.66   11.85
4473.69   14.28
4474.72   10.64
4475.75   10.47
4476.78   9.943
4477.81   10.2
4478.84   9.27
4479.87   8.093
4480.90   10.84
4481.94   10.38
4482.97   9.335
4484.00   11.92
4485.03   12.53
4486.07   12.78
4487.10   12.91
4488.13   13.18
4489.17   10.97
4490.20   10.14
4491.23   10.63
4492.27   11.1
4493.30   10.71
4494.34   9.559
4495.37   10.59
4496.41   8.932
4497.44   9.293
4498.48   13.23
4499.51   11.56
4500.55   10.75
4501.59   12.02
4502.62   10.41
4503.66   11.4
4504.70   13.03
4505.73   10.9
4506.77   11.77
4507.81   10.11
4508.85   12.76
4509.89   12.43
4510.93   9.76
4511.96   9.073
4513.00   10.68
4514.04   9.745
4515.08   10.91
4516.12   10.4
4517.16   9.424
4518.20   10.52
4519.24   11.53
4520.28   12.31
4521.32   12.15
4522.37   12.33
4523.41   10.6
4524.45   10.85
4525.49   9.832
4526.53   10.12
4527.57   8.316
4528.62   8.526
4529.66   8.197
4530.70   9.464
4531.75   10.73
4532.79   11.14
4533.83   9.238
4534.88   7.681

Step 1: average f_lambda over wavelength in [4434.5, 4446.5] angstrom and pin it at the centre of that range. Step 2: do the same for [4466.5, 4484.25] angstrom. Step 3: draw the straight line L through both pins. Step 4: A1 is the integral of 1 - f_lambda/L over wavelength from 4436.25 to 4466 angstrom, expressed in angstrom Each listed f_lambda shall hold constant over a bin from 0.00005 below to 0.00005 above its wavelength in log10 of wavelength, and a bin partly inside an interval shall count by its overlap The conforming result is 2.3 angstrom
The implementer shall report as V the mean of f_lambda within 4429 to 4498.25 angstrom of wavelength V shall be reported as 9.84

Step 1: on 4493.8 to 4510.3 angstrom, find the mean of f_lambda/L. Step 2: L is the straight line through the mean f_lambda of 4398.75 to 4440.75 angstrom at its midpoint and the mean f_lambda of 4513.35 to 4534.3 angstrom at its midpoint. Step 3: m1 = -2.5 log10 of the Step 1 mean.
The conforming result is -0.11 mag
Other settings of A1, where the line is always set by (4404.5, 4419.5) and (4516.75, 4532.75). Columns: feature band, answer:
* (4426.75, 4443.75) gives -0.32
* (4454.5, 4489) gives -1.59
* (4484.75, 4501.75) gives -2.05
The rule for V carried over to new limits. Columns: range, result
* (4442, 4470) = 8.99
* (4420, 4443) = 9.33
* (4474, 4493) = 10.9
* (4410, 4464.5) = 9.19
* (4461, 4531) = 10.6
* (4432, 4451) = 9.38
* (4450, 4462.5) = 8.05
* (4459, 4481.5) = 10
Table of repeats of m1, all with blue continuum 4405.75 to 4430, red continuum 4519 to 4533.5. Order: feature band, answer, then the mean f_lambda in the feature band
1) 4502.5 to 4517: -0.07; 10.9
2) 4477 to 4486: -0.05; 10.4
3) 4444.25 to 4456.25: 0.17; 8.24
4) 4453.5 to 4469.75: 0.09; 8.99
